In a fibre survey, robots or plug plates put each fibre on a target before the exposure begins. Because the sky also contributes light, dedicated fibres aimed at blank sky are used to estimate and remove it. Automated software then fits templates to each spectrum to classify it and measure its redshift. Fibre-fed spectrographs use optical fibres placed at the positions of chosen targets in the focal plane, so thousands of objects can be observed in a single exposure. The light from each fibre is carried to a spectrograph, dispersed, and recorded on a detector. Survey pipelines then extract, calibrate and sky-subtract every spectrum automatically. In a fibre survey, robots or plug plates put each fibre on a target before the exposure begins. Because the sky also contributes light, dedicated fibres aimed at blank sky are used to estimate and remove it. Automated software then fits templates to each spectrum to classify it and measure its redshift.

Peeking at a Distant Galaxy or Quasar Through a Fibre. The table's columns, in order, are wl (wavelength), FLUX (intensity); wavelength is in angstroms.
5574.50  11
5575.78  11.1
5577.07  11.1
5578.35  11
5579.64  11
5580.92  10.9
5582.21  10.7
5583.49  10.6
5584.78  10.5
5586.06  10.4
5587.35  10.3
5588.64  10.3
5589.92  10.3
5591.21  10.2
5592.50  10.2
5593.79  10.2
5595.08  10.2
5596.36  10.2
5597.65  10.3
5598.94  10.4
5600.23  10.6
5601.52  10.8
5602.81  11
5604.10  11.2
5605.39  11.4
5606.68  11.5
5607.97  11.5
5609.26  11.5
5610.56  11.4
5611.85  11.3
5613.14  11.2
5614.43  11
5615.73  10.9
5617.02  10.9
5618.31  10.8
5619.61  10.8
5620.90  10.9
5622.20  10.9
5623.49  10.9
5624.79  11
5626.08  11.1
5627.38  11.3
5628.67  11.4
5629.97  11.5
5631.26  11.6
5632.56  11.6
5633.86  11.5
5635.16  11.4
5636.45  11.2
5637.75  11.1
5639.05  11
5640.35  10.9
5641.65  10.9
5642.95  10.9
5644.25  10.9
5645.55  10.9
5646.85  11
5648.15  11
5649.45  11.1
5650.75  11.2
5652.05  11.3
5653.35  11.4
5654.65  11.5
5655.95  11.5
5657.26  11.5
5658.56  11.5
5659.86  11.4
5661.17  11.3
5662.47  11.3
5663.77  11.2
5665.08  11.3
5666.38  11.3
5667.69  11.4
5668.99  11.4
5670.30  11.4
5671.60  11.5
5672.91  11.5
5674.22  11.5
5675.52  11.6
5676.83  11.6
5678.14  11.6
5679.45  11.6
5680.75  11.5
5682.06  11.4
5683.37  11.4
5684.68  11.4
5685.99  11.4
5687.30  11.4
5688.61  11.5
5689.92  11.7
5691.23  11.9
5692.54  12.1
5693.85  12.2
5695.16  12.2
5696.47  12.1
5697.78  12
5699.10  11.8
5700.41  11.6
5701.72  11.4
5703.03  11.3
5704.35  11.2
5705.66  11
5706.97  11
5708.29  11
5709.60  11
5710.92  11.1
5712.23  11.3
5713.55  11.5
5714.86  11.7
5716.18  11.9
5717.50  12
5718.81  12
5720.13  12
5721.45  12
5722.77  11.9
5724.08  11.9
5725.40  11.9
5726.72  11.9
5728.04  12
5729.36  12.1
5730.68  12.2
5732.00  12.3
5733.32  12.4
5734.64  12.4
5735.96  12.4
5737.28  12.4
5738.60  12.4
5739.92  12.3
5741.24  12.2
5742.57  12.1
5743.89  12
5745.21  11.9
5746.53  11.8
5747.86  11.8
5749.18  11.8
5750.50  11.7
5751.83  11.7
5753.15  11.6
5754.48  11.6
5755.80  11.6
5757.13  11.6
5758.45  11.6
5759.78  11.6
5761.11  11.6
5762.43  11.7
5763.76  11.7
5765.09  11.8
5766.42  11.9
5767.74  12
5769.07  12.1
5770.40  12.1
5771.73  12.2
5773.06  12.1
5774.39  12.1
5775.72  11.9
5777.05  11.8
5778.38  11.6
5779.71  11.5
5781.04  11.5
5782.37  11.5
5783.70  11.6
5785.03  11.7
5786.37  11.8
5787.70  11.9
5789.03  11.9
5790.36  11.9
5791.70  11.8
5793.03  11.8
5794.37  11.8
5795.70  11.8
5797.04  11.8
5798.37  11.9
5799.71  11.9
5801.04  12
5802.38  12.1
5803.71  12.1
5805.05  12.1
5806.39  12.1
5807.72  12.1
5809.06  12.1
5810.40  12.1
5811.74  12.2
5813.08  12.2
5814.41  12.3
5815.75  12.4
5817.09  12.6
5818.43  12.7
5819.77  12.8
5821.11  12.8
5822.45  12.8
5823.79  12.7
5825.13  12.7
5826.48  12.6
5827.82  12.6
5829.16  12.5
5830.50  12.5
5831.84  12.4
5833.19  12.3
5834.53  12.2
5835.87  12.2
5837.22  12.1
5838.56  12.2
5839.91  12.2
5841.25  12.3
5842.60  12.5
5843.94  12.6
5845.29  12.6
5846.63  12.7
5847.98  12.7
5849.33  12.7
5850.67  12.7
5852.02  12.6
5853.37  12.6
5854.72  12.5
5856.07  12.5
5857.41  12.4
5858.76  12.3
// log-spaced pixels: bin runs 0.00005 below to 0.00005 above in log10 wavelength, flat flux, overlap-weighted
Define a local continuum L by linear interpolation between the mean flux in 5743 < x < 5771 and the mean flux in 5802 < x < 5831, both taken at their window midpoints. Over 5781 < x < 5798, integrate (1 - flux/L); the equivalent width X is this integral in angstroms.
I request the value 0.5 angstroms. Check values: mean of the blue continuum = 11.8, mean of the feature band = 11.8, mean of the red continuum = 12.4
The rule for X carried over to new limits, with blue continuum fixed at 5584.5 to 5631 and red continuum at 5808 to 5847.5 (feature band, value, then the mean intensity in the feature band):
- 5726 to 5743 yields -0.68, 12.2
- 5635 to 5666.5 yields -0.09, 11.2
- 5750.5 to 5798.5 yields 1.11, 11.8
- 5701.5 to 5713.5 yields 0.44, 11.2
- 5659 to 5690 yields -0.28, 11.4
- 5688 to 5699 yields -0.46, 12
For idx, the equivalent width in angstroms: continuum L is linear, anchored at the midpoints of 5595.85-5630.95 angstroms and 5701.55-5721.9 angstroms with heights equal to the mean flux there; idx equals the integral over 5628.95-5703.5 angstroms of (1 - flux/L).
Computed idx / -1.1 angstroms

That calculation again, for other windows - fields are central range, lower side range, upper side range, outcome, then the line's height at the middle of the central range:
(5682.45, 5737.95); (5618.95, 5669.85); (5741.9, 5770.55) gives -1.0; 11.5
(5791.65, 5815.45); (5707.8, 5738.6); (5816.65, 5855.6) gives 0.6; 12.3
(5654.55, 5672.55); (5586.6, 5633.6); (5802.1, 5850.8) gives -0.2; 11.3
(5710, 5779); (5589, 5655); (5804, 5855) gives -0.3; 11.9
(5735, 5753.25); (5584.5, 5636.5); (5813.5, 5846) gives -0.2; 11.9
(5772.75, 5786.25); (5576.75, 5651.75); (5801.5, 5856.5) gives 0.4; 12.1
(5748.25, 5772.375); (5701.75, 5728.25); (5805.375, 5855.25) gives 0.3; 11.9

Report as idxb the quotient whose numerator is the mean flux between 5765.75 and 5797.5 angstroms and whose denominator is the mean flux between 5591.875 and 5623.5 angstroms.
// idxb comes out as 1.1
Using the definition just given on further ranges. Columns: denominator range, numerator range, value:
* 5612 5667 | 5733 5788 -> 1.06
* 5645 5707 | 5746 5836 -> 1.05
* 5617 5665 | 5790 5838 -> 1.10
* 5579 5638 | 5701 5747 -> 1.08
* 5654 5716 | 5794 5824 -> 1.06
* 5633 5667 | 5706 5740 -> 1.06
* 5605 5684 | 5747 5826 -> 1.06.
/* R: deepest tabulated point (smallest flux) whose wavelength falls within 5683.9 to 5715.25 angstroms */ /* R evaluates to 11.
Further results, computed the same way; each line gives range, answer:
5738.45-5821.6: 11.5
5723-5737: 11.9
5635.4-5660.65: 10.9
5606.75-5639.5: 10.8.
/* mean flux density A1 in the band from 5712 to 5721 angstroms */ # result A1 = 11.8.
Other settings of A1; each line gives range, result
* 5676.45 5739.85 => 11.8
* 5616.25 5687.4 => 11.3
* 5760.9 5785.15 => 11.8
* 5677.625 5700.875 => 11.7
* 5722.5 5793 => 11.9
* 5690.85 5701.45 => 12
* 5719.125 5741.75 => 12.2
